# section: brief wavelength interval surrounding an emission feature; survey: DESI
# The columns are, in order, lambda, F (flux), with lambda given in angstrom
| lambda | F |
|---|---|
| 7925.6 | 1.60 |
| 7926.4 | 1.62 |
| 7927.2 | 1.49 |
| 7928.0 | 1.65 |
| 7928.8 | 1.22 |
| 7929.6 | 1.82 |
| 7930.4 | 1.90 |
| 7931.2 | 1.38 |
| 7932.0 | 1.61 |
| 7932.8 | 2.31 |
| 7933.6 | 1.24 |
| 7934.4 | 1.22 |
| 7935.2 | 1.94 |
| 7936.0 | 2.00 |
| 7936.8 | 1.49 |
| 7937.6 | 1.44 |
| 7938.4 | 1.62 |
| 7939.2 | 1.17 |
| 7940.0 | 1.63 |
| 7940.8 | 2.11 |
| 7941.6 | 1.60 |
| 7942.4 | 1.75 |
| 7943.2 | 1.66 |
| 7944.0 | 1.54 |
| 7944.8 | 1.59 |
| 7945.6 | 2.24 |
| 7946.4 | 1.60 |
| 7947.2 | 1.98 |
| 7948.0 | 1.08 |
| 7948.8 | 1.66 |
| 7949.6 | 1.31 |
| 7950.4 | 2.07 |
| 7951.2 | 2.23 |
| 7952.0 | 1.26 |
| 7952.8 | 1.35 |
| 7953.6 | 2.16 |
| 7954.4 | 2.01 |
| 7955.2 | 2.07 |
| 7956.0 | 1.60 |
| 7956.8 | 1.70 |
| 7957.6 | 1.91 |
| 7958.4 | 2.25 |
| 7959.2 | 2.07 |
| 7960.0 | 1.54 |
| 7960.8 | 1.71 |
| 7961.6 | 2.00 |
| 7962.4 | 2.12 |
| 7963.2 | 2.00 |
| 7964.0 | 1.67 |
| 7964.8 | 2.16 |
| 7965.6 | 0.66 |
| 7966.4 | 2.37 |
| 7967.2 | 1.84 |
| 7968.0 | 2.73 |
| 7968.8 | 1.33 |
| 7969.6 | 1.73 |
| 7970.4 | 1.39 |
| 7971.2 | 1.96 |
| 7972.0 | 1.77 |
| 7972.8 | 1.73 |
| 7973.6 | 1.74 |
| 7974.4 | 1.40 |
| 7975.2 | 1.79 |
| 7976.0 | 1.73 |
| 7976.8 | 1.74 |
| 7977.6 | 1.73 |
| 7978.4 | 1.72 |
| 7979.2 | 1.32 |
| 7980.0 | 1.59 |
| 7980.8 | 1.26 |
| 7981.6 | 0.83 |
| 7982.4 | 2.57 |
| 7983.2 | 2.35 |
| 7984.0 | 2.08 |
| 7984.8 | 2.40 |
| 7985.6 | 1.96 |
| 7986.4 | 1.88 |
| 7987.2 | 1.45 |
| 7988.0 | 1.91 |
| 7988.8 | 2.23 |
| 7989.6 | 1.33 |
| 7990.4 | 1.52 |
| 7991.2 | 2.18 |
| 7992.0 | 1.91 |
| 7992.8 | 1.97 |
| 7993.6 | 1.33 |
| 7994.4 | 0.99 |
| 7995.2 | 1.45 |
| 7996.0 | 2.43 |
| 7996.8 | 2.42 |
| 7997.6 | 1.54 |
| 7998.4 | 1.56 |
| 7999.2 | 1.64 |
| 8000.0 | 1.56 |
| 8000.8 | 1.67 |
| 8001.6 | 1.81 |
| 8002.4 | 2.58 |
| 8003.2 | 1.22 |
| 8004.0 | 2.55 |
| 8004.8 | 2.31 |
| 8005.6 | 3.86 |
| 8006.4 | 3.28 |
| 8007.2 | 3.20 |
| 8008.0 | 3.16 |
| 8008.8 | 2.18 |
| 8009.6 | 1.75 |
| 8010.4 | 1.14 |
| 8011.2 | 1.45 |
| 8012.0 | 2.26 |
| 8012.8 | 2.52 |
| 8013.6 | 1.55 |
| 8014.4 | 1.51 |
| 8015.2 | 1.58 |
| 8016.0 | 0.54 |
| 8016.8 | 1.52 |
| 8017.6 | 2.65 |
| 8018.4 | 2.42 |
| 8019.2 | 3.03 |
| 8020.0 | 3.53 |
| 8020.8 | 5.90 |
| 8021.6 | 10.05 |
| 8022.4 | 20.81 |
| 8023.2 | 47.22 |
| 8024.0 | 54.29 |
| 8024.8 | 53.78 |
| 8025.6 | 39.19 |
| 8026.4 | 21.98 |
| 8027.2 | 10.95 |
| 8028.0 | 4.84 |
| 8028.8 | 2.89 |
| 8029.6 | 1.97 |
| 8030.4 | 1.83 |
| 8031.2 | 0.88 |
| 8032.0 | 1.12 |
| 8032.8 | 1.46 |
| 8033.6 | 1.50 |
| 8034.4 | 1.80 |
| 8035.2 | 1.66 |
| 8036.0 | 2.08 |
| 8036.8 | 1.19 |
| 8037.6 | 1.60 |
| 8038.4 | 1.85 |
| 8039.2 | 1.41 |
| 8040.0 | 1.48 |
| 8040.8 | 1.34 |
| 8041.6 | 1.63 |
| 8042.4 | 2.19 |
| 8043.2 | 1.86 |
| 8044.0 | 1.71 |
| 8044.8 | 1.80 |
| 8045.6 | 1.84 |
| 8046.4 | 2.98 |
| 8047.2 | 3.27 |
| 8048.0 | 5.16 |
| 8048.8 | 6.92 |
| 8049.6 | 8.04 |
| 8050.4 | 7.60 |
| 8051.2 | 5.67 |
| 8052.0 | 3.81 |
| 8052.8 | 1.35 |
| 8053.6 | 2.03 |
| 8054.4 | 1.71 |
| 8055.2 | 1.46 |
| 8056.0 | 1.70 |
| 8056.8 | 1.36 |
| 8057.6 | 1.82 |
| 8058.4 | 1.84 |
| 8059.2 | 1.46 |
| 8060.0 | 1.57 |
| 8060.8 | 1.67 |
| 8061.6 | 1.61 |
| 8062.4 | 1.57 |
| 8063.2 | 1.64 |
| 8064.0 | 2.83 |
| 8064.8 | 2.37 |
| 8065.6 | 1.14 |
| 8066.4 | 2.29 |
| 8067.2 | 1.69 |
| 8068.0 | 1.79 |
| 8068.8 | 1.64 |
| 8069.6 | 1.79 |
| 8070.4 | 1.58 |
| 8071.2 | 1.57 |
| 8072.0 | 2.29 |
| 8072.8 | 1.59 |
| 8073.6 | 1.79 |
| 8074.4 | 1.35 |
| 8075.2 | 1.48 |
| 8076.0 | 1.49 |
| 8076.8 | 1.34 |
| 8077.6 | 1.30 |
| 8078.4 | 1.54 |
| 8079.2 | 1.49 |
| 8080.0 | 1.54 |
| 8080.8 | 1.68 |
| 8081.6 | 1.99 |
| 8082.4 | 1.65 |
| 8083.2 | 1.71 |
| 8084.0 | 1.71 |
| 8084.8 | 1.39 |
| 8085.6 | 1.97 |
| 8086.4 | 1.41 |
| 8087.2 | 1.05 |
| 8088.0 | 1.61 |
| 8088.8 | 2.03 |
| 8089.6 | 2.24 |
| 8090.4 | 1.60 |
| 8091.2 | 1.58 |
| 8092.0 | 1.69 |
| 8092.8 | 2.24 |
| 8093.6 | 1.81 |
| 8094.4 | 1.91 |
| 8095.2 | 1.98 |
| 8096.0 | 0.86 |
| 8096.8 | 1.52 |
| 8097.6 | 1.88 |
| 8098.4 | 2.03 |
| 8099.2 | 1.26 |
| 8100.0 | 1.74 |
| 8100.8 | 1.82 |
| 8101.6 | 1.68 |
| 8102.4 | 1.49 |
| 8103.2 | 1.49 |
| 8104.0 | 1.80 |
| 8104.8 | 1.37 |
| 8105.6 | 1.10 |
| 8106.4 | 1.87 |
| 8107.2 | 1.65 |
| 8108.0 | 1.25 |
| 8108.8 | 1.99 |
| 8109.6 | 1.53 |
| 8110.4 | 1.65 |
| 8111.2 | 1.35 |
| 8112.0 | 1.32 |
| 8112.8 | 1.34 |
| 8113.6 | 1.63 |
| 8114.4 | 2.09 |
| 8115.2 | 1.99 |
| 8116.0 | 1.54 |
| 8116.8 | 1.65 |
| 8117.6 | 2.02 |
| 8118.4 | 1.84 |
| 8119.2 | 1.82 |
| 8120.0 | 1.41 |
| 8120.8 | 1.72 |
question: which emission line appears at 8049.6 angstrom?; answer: [N II] 6583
